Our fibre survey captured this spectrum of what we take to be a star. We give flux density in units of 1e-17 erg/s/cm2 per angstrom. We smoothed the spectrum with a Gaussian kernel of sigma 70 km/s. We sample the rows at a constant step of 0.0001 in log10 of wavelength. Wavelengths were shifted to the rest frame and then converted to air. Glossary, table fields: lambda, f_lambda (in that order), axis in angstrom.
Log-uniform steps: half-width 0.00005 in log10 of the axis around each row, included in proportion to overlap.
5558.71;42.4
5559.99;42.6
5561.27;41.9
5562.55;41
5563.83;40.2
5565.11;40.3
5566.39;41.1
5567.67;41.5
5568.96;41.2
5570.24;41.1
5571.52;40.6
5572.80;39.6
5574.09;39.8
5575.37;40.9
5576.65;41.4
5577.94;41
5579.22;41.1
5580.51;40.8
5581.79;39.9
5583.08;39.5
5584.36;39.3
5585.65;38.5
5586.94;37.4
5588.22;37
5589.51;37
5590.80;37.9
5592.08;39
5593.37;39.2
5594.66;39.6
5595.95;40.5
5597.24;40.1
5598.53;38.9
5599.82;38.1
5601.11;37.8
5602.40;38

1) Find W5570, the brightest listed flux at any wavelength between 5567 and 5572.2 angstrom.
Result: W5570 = 41.5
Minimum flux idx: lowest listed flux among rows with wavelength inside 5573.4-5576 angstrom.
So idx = 39.8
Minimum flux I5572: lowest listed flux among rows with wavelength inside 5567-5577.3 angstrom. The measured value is 39.6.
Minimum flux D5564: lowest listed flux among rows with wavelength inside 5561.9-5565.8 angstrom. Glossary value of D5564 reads 40.2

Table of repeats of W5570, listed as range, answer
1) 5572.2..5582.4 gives 41.4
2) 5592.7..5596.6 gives 40.5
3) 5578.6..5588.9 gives 41.1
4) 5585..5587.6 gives 38.5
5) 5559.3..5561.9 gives 42.6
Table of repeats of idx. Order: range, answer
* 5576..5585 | 39.3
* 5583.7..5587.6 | 37.4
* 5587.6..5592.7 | 37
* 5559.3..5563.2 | 41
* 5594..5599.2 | 38.9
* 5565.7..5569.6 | 41.1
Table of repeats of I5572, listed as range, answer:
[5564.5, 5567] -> 40.3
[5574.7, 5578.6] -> 40.9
